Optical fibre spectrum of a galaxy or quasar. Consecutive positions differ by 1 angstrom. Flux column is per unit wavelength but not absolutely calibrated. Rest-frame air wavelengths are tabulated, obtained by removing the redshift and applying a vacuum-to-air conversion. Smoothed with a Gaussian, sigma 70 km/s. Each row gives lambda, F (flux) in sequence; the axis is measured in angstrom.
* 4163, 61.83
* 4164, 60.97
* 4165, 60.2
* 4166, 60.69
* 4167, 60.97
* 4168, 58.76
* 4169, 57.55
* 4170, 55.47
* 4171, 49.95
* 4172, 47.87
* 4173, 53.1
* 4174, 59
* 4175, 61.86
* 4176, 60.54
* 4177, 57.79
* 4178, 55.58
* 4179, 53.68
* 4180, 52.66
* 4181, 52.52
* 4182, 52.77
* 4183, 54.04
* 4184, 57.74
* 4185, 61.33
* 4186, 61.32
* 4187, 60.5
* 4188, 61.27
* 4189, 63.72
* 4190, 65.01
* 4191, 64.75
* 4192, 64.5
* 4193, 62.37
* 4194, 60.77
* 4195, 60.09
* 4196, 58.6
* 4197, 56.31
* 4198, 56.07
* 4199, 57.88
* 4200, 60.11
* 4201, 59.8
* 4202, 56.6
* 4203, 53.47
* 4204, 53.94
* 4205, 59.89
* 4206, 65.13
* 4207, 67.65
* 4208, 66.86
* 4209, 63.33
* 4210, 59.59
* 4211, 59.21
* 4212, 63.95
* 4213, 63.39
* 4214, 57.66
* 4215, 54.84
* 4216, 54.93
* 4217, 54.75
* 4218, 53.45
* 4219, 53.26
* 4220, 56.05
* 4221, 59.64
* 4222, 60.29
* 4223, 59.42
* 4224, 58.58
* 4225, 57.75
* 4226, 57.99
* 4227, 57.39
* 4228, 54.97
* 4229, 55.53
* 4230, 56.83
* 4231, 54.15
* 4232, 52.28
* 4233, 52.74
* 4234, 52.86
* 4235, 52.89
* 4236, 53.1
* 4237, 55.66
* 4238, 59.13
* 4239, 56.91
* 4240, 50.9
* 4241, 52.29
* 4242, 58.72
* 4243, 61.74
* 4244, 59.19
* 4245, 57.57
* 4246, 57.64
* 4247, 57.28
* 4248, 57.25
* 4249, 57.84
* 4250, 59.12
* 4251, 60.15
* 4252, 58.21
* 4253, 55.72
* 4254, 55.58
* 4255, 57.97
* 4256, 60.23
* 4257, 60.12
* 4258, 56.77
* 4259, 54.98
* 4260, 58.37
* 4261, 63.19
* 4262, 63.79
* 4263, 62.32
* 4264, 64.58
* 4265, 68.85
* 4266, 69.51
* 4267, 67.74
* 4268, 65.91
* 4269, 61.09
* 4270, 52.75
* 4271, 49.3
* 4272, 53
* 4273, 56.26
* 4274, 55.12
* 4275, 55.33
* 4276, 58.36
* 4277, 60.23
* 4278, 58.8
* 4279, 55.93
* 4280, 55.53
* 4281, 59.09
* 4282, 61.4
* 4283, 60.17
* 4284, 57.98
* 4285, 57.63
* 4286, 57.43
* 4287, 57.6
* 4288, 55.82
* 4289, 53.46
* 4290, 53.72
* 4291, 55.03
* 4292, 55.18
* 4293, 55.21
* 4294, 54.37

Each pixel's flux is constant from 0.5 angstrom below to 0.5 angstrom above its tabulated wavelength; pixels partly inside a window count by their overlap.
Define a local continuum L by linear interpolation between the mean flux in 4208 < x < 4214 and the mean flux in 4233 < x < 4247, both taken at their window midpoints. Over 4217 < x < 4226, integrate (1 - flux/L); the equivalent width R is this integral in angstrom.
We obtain 0.4 angstrom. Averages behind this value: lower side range 62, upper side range 56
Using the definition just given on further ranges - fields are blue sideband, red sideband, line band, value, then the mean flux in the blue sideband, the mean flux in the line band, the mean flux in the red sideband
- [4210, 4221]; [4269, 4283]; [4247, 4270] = -1.6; 57.4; 60.6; 56.6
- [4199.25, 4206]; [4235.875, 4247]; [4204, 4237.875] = -0.2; 57.9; 57.7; 56.8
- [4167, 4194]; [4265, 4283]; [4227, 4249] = 1.0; 58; 55.8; 58.9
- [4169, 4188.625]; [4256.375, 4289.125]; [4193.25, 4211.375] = -0.9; 56.3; 59.8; 59.1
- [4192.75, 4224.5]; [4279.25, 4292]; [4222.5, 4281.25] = 0.0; 59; 57.8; 57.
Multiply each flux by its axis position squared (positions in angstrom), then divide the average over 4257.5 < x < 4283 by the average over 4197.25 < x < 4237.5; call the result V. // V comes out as 1.1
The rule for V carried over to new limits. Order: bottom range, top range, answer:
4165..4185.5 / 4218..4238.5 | 1.02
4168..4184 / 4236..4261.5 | 1.08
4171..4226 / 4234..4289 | 1.02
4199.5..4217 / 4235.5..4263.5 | 0.99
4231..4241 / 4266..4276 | 1.09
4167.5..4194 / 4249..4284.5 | 1.06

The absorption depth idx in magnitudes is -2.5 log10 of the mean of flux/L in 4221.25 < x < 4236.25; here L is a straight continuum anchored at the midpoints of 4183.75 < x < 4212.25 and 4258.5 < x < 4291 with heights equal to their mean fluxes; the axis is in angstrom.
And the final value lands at 0.08 mag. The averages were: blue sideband 60.7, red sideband 58.9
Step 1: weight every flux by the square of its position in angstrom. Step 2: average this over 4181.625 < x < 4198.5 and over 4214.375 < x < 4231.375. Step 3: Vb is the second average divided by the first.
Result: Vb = 1.0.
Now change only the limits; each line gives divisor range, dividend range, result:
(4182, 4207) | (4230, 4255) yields 0.96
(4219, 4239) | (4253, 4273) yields 1.09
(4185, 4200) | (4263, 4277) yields 1.02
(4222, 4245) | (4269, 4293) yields 1.03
